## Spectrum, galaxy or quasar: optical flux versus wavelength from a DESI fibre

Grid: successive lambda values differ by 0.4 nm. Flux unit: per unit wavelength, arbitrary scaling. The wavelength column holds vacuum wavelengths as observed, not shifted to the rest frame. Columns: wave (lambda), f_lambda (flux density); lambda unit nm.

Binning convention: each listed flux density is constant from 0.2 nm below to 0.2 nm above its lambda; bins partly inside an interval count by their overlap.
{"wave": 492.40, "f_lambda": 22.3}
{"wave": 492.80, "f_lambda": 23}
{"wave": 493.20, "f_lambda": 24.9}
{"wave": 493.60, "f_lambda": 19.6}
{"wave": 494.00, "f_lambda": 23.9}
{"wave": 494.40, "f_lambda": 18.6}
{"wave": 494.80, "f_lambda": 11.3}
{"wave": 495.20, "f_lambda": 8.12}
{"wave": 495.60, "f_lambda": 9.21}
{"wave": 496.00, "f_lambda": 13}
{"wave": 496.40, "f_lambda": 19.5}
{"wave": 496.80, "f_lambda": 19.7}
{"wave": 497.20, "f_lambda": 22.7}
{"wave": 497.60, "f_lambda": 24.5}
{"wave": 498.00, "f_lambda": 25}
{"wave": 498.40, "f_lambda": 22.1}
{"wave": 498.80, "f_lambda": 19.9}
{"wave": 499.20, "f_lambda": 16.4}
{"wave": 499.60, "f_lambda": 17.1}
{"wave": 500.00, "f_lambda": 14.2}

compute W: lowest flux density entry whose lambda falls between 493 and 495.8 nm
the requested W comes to 8.12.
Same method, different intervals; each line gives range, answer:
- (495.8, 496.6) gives 13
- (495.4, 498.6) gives 9.21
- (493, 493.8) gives 19.6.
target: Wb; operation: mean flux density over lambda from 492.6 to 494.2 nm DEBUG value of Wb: 22.9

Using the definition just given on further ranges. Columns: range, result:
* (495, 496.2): 10.1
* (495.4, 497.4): 16.8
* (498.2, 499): 21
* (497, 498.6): 23.6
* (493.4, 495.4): 16.3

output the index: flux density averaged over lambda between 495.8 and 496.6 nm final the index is 16.2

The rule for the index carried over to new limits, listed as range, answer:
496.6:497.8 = 22.3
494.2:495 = 14.9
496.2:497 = 19.6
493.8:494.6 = 21.2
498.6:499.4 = 18.1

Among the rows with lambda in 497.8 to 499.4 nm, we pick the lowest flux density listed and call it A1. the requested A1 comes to 16.4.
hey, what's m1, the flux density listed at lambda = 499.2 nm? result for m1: 16.4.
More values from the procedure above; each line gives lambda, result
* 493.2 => 24.9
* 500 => 14.2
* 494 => 23.9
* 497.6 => 24.5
